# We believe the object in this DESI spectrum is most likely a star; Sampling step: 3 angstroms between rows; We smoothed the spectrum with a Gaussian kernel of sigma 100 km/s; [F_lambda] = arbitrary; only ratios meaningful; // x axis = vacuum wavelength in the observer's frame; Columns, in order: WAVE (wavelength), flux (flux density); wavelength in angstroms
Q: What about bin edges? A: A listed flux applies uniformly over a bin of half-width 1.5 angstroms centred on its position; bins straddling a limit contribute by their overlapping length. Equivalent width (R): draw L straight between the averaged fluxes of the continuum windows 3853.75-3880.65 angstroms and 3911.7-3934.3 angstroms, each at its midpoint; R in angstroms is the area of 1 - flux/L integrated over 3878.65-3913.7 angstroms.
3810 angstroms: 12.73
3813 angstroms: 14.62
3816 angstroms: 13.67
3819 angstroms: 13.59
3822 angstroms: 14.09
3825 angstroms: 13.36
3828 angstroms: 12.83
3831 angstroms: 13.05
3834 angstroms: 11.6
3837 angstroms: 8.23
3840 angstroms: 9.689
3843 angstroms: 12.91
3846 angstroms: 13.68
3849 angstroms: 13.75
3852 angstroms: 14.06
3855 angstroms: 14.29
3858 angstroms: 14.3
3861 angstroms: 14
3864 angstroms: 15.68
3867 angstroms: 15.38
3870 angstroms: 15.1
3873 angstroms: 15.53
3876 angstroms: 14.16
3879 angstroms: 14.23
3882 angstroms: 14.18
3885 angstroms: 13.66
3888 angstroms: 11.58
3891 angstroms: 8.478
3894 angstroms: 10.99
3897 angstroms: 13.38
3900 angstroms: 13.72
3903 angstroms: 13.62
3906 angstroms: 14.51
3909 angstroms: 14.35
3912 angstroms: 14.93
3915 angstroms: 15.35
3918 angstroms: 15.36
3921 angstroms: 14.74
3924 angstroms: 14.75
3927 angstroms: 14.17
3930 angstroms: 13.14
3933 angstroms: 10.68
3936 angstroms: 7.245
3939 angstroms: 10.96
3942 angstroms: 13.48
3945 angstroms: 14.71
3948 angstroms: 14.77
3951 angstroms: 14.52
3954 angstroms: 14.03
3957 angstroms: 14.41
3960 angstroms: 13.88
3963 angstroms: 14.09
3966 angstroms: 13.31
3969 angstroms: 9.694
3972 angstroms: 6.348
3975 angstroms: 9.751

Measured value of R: 3.2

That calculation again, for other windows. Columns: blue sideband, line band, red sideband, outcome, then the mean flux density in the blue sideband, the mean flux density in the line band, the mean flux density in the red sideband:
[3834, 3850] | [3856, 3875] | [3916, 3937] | -4.7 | 11.6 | 15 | 13.1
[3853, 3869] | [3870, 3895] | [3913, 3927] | 3.0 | 14.7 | 13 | 15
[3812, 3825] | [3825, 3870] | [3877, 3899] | 0.2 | 13.9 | 13.2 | 12.4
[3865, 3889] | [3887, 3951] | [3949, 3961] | 5.1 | 14.3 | 13.1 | 14.2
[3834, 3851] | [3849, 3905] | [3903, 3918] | -2.3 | 11.7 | 13.7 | 14.7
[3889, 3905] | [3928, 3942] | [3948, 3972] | 1.9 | 12.1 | 11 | 13.1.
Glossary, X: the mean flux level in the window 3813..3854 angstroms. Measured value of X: 12.7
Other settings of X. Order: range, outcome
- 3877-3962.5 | 13.4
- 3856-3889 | 14.4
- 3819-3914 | 13.3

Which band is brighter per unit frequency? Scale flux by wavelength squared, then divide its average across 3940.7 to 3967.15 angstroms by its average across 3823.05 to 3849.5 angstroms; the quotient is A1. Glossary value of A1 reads 1.24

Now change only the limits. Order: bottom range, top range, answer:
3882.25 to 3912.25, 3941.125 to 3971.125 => 1.08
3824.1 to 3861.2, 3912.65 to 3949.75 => 1.10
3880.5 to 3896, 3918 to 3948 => 1.12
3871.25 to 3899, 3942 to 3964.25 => 1.14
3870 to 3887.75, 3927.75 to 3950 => 0.89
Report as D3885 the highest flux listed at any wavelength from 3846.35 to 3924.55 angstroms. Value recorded 15.68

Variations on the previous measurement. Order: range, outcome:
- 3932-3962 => 14.77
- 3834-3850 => 13.75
